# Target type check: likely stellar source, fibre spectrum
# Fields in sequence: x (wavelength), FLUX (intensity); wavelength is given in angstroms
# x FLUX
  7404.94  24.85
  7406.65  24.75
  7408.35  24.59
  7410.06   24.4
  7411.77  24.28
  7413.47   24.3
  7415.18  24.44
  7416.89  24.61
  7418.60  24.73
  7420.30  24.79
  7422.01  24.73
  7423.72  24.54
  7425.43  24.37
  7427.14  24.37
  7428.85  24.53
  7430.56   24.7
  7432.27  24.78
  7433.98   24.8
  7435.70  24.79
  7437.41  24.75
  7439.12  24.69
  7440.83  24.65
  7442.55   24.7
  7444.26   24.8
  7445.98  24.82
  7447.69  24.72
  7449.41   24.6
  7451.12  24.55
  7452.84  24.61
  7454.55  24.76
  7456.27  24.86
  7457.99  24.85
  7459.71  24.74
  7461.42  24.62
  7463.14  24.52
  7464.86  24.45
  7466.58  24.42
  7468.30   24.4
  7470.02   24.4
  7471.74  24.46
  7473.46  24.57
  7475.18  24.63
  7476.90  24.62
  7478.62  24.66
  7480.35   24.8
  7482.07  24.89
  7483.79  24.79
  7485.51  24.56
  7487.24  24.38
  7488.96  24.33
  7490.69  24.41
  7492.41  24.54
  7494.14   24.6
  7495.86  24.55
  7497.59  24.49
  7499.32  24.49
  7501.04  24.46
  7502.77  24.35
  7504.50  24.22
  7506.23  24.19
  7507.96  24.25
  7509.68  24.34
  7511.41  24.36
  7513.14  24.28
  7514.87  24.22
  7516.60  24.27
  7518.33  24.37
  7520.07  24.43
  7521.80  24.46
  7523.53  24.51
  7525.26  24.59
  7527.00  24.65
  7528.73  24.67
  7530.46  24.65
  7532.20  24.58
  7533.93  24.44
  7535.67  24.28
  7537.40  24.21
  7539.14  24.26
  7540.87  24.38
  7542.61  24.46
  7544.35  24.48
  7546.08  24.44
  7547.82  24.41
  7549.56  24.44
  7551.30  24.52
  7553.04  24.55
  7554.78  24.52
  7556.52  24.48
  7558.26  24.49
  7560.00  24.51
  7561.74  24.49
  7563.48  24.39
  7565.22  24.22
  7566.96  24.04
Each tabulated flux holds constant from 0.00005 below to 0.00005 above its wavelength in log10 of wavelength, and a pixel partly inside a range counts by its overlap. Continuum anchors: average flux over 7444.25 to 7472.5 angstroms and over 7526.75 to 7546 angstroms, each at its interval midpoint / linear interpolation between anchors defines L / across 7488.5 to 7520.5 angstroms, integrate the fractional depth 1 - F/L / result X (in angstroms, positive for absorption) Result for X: 0.20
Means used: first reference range 24.6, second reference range 24.5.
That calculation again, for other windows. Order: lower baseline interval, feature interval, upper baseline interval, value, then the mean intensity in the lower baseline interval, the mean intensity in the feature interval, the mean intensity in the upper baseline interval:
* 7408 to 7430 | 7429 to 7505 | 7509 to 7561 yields -0.4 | 24.5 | 24.6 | 24.4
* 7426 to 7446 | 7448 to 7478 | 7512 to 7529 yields 0.0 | 24.7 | 24.6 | 24.4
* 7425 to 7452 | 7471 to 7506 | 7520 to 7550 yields 0.0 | 24.7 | 24.5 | 24.5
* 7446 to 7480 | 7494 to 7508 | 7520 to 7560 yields 0.1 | 24.6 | 24.4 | 24.5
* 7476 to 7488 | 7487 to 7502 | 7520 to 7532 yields 0.1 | 24.7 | 24.5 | 24.6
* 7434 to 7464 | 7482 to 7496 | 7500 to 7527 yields 0.0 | 24.7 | 24.6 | 24.4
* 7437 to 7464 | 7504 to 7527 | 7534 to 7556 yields 0.1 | 24.7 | 24.4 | 24.4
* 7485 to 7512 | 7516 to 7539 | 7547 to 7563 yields 0.0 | 24.4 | 24.5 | 24.5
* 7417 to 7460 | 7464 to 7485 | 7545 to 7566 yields 0.0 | 24.7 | 24.6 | 24.5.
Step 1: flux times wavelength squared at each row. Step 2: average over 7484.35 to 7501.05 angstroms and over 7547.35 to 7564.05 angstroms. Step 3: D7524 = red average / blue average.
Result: 1.0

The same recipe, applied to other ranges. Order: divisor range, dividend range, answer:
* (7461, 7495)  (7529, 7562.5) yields 1.01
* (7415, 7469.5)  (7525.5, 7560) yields 1.02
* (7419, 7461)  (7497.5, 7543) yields 1.01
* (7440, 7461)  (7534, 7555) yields 1.01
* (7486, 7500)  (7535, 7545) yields 1.01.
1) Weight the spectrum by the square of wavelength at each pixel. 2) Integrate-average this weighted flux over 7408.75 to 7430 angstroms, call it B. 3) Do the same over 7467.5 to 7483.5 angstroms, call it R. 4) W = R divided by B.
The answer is 1.0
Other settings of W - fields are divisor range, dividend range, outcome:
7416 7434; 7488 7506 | 1.01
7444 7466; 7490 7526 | 1.00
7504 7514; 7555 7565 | 1.02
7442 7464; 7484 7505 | 1.00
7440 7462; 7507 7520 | 1.00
